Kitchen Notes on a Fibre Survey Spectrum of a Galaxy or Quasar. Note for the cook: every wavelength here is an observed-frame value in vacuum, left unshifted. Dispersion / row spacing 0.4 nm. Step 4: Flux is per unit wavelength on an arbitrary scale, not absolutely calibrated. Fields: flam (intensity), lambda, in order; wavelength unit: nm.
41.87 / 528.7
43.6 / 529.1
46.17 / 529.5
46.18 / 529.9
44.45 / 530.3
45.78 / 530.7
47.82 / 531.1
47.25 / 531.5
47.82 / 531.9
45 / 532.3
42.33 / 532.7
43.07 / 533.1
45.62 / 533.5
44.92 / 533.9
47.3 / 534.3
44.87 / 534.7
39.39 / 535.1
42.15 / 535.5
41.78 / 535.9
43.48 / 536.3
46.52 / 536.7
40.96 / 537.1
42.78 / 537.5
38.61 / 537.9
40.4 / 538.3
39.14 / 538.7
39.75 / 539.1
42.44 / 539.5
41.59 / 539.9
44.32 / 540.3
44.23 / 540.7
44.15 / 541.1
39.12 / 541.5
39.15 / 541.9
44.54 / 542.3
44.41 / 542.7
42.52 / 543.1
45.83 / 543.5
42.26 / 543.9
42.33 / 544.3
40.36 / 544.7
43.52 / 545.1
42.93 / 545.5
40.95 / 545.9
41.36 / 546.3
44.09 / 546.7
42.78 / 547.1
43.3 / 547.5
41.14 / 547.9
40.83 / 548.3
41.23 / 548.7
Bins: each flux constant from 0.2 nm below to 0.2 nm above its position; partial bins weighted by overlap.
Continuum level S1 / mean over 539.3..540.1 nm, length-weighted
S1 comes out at 42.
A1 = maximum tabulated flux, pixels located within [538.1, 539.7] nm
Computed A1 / 42.44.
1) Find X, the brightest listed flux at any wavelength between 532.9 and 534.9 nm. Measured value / 47.3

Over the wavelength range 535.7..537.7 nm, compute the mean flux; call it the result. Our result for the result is 43.1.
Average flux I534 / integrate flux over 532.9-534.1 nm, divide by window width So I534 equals 44.5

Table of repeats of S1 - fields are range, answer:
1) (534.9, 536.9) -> 42.7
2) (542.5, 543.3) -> 43.5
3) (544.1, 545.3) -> 42.1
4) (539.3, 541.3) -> 43.3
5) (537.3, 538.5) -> 40.6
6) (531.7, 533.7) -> 44.8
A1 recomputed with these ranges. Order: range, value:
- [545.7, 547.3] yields 44.09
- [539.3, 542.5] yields 44.54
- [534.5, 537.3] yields 46.52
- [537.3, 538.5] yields 42.78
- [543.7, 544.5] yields 42.33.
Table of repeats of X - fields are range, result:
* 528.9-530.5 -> 46.18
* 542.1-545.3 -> 45.83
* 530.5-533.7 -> 47.82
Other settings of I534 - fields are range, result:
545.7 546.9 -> 42.1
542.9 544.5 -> 43.2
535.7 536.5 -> 42.6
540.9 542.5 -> 41.7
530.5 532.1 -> 47.2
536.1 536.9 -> 45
